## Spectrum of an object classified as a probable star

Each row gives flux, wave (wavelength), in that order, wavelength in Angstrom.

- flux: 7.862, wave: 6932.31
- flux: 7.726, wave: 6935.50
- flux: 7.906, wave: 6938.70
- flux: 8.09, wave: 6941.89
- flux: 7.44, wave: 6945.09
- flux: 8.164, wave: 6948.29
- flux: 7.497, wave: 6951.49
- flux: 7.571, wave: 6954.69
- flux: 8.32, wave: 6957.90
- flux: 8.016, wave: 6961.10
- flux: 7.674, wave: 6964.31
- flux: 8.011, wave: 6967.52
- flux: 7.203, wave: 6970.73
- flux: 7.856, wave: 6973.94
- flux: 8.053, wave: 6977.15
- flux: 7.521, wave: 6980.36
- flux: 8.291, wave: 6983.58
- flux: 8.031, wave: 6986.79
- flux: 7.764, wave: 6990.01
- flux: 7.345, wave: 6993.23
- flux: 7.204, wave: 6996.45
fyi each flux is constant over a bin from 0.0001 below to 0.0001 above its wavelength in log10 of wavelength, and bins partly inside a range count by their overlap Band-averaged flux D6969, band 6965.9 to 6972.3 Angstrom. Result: 7.61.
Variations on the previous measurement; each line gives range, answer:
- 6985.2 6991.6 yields 7.9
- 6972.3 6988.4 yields 7.95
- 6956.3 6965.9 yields 8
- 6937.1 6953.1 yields 7.82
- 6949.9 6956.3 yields 7.53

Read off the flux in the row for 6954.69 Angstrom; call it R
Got 7.571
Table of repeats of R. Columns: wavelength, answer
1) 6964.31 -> 7.674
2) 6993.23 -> 7.345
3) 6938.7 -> 7.906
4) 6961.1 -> 8.016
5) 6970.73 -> 7.203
